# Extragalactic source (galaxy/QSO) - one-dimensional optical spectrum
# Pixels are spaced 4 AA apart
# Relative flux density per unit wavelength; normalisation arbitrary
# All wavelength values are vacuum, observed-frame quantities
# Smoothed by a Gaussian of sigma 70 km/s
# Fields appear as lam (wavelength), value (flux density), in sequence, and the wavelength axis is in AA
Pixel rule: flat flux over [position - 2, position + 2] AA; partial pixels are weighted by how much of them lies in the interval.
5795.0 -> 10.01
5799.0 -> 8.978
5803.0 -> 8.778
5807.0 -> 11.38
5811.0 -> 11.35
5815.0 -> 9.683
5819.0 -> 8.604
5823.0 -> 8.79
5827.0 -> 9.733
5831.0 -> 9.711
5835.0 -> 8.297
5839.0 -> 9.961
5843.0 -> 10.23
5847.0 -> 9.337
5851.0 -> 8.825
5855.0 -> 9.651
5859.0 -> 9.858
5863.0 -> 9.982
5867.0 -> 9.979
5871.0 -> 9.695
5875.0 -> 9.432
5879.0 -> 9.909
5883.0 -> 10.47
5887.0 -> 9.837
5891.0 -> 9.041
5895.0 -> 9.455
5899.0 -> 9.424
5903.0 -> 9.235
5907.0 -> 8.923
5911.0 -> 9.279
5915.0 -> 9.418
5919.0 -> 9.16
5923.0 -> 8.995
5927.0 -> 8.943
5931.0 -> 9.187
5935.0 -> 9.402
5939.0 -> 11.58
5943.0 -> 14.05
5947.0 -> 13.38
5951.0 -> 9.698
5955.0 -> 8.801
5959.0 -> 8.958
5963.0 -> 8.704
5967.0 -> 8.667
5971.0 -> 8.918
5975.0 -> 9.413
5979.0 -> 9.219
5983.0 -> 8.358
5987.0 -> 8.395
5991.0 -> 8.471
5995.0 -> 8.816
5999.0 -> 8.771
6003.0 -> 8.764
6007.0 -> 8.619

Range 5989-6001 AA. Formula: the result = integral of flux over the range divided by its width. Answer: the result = 8.69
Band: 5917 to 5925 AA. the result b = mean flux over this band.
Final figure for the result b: 9.08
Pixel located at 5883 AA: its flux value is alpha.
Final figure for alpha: 10.47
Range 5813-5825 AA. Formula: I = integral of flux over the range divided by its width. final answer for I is 9.03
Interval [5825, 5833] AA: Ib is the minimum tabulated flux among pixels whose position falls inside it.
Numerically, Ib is 9.711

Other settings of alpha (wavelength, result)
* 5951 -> 9.698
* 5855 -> 9.651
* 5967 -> 8.667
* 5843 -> 10.23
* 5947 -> 13.38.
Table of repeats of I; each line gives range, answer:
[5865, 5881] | 9.75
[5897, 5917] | 9.26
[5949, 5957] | 9.25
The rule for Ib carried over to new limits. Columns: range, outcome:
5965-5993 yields 8.358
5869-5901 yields 9.041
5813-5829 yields 8.604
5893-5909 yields 8.923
